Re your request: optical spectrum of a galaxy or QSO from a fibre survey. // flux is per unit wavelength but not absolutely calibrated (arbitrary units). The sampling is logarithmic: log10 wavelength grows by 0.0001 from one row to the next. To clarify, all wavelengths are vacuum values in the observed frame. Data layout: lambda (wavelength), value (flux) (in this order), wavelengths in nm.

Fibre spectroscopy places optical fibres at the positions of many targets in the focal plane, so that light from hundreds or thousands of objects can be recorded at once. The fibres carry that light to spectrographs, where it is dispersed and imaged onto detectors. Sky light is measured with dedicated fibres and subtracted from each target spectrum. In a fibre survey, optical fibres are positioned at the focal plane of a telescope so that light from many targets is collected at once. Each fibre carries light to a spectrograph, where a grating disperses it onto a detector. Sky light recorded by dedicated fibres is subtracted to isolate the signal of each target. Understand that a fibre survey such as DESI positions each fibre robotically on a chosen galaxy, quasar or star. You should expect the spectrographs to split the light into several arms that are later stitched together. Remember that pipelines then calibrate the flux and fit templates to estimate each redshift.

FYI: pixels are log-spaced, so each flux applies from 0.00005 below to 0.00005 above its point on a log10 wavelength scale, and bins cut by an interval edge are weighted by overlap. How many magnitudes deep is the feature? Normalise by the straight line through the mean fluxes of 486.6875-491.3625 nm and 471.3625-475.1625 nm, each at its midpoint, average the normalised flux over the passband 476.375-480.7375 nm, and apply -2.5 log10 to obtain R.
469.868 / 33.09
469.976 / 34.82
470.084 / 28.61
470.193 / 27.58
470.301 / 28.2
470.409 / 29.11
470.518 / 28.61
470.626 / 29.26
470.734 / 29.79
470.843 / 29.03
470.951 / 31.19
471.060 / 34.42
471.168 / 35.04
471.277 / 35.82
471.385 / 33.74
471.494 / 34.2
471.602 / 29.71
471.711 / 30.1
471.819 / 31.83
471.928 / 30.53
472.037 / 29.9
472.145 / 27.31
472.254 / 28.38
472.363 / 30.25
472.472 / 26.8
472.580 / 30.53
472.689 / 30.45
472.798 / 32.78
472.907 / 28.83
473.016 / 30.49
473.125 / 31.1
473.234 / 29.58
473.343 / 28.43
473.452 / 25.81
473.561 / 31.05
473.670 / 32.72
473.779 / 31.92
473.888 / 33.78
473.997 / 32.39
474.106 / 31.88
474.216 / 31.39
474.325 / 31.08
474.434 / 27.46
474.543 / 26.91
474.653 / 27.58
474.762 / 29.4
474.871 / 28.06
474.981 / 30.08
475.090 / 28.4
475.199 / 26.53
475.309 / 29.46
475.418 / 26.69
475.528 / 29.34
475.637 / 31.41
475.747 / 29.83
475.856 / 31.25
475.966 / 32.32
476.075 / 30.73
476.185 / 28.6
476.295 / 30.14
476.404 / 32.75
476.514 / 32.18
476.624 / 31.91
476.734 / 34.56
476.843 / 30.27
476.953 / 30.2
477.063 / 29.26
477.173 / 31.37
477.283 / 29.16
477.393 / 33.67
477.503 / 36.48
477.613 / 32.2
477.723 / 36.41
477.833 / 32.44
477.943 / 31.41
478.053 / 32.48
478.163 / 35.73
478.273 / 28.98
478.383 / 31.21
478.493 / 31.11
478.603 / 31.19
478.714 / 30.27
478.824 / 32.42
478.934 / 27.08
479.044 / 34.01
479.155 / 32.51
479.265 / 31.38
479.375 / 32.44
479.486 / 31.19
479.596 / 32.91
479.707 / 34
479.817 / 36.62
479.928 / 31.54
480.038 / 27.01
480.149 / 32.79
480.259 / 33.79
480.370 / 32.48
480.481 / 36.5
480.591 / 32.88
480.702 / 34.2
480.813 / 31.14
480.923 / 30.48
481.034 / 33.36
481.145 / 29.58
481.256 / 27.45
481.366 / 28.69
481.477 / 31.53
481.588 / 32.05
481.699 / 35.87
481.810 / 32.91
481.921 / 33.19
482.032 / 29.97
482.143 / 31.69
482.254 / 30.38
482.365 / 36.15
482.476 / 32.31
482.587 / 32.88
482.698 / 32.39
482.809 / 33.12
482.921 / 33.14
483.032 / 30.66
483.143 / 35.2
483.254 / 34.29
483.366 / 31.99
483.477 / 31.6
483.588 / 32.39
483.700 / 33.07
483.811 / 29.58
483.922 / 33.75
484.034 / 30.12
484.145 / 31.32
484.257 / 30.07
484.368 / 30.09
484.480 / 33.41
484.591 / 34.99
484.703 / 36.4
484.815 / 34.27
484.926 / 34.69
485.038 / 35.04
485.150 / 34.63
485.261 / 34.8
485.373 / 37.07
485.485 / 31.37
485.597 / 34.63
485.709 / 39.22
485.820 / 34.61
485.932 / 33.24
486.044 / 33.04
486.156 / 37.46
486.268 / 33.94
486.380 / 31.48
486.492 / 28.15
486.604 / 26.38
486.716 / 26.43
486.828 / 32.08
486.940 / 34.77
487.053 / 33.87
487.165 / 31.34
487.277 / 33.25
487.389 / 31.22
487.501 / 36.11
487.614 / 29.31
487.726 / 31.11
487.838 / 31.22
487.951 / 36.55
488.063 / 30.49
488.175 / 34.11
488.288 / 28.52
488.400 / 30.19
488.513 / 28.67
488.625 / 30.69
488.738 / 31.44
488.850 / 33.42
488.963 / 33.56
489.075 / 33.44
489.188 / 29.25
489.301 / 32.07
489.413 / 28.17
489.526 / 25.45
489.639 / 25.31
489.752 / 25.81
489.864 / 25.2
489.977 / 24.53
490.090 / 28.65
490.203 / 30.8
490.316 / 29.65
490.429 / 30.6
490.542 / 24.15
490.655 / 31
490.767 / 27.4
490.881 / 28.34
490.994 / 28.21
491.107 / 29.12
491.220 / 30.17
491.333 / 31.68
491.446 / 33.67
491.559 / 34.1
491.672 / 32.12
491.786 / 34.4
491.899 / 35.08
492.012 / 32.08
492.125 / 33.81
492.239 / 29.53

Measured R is -0.07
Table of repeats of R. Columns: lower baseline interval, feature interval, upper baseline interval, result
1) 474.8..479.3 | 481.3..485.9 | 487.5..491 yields -0.09 mag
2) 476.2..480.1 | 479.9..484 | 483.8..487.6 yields 0.01 mag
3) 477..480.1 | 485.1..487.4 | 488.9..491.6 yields -0.10 mag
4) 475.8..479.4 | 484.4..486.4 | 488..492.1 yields -0.13 mag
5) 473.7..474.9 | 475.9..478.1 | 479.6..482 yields -0.03 mag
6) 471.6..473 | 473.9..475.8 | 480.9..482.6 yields 0.03 mag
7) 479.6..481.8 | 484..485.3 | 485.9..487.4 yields -0.05 mag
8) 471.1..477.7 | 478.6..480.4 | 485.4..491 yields -0.04 mag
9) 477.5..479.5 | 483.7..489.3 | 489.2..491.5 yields -0.10 mag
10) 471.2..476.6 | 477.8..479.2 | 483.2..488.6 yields -0.01 mag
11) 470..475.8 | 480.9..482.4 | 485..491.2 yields -0.03 mag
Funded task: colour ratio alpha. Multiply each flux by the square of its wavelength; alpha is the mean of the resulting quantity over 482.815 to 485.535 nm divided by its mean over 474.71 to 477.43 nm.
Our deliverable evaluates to 1.13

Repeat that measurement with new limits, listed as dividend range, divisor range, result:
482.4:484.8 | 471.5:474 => 1.13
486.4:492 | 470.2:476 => 1.08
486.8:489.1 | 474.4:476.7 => 1.14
